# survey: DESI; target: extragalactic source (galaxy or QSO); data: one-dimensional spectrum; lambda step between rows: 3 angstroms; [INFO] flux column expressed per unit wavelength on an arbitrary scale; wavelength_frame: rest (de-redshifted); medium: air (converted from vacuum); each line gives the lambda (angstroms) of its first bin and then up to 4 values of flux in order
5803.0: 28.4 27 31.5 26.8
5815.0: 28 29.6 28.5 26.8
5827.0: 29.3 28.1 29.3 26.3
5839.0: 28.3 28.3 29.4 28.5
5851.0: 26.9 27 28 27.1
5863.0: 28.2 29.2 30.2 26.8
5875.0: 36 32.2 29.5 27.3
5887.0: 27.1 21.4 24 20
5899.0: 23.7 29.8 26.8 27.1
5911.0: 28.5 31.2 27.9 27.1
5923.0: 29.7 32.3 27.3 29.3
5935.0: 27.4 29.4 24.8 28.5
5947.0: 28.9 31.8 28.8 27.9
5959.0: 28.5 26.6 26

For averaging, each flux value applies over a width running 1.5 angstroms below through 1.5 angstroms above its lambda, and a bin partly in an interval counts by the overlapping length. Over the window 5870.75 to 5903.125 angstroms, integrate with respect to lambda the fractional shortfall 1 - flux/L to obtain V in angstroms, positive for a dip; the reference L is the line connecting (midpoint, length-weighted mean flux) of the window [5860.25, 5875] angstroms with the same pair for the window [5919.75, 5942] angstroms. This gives 2.2 angstroms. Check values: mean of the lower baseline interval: 29.2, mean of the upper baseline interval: 28.6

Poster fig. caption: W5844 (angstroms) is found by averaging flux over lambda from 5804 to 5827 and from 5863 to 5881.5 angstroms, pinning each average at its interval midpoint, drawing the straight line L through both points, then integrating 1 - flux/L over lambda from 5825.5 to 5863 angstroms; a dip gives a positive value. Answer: 1.8 angstroms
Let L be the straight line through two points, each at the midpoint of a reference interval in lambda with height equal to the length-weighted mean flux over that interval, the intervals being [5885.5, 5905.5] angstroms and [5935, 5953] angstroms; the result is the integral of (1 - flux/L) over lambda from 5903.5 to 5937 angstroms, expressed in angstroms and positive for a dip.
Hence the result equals -2.52 angstroms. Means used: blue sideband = 24.6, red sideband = 28.6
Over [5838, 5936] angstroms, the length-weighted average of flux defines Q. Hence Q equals 28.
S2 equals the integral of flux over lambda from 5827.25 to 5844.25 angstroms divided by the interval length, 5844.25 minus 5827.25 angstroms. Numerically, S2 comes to 28.2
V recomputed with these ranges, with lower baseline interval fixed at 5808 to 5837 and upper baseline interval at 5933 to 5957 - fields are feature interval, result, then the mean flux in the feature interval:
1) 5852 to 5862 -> 0.36 angstroms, 27.4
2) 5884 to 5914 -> 2.82 angstroms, 25.8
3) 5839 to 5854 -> 0.14 angstroms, 28.1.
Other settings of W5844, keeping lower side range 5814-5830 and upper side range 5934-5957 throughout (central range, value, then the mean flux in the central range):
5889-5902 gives 2.4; 23.2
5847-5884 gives -0.8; 29.1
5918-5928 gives -0.4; 29.5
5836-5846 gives 0.1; 28.3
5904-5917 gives 0.0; 28.4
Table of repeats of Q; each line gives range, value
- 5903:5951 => 28.6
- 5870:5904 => 27.1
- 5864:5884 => 30.3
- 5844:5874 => 28.2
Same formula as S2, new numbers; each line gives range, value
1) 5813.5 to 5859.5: 28.1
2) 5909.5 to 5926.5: 29.3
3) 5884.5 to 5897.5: 23.4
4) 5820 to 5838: 28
